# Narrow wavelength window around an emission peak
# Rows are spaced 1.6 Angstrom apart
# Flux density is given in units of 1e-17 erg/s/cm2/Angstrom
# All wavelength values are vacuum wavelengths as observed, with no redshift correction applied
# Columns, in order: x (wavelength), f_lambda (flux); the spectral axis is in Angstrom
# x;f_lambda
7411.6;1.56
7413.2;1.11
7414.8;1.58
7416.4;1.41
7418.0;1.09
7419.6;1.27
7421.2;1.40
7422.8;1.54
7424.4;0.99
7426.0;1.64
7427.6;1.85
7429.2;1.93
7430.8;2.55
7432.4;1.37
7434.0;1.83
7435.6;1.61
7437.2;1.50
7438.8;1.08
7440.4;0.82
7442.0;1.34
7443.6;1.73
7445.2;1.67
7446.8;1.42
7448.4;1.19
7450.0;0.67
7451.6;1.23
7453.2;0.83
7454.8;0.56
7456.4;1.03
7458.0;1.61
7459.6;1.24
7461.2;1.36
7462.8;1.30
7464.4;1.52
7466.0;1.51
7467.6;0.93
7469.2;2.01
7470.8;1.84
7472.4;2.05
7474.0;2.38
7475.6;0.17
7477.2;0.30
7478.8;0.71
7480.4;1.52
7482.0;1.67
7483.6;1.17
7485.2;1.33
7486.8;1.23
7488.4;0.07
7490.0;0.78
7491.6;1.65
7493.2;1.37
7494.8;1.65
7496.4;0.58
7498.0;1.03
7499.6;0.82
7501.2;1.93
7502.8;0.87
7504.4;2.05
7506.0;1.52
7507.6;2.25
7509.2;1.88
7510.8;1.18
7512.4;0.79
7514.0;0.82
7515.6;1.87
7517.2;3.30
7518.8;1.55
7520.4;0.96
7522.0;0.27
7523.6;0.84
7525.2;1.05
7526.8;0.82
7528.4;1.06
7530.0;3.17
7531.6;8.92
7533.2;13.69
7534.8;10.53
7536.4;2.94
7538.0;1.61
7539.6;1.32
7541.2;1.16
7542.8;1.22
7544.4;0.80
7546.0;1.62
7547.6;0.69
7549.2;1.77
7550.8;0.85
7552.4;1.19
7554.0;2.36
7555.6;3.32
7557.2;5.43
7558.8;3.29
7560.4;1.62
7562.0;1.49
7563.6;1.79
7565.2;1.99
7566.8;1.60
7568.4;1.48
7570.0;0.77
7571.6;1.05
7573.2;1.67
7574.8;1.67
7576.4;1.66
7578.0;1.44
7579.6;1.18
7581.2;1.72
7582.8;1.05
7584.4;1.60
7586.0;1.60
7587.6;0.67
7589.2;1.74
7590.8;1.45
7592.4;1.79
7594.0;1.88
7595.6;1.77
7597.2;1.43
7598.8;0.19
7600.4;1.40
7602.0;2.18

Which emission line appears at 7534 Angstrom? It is Halpha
